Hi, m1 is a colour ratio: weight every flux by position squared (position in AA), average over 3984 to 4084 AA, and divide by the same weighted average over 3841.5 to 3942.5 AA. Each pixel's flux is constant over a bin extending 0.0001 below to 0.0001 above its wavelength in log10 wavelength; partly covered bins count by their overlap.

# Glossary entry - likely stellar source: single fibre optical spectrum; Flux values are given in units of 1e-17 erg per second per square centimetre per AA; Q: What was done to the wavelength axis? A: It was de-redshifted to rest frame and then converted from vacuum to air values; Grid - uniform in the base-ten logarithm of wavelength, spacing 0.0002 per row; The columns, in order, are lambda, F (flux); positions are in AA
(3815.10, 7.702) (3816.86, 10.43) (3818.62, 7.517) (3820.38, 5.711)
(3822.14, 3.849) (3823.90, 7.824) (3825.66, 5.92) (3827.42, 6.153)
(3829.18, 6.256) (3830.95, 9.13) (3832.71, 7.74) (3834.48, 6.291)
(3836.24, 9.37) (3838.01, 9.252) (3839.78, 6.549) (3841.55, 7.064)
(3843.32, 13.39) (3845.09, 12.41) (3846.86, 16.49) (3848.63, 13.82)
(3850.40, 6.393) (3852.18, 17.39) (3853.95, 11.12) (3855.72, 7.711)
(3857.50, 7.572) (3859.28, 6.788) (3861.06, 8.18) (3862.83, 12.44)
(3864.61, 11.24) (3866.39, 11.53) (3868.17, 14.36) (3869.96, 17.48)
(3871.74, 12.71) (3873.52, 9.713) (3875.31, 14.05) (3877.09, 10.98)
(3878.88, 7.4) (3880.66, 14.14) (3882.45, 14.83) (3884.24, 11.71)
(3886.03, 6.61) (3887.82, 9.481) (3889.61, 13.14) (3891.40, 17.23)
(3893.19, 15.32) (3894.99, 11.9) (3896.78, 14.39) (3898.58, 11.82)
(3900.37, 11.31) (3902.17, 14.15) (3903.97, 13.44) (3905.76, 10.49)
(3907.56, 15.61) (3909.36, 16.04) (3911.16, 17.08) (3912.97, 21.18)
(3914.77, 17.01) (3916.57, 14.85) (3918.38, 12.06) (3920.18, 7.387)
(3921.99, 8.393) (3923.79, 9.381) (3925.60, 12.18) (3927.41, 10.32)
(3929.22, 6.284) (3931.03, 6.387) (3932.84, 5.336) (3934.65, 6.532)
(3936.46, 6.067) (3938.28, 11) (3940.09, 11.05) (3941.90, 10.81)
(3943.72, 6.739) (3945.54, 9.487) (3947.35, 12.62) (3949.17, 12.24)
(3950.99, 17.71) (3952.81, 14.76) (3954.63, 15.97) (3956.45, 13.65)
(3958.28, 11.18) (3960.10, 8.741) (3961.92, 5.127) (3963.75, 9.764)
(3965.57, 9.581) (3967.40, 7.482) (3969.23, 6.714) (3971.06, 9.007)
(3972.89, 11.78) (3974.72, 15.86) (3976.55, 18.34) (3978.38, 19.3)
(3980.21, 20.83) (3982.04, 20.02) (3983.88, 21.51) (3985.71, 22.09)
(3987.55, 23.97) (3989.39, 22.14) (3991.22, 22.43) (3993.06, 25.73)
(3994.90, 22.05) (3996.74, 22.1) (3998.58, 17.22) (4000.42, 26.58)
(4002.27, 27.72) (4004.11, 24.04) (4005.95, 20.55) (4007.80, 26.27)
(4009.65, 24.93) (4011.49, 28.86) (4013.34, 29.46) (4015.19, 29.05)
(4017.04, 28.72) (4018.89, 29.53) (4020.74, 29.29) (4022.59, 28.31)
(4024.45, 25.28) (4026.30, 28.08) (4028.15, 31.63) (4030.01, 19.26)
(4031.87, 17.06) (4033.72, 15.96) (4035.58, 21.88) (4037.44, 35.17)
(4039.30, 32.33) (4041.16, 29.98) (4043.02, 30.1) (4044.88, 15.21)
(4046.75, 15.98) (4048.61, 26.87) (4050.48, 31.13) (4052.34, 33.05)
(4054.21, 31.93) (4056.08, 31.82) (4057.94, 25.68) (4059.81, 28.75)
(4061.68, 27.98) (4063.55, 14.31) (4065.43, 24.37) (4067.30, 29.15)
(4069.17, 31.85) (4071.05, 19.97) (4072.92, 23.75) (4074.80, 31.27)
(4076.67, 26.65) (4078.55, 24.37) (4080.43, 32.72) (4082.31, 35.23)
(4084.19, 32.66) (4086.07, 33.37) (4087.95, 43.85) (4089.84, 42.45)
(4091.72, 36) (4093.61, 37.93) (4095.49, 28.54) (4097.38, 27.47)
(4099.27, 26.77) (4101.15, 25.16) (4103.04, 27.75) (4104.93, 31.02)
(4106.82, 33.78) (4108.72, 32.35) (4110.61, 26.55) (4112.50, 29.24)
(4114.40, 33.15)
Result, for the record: 2.39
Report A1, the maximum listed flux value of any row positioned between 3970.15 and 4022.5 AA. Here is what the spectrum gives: 29.53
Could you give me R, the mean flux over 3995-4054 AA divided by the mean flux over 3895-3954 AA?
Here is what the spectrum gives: 2.21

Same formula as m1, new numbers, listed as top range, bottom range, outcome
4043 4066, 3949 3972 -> 2.49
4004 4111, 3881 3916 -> 2.21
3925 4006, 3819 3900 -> 1.47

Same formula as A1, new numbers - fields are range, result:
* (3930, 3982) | 20.83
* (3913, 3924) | 17.01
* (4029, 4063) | 35.17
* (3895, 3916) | 21.18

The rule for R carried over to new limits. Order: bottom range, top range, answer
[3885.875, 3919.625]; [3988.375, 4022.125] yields 1.82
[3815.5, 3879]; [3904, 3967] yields 1.15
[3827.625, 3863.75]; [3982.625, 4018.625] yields 2.53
